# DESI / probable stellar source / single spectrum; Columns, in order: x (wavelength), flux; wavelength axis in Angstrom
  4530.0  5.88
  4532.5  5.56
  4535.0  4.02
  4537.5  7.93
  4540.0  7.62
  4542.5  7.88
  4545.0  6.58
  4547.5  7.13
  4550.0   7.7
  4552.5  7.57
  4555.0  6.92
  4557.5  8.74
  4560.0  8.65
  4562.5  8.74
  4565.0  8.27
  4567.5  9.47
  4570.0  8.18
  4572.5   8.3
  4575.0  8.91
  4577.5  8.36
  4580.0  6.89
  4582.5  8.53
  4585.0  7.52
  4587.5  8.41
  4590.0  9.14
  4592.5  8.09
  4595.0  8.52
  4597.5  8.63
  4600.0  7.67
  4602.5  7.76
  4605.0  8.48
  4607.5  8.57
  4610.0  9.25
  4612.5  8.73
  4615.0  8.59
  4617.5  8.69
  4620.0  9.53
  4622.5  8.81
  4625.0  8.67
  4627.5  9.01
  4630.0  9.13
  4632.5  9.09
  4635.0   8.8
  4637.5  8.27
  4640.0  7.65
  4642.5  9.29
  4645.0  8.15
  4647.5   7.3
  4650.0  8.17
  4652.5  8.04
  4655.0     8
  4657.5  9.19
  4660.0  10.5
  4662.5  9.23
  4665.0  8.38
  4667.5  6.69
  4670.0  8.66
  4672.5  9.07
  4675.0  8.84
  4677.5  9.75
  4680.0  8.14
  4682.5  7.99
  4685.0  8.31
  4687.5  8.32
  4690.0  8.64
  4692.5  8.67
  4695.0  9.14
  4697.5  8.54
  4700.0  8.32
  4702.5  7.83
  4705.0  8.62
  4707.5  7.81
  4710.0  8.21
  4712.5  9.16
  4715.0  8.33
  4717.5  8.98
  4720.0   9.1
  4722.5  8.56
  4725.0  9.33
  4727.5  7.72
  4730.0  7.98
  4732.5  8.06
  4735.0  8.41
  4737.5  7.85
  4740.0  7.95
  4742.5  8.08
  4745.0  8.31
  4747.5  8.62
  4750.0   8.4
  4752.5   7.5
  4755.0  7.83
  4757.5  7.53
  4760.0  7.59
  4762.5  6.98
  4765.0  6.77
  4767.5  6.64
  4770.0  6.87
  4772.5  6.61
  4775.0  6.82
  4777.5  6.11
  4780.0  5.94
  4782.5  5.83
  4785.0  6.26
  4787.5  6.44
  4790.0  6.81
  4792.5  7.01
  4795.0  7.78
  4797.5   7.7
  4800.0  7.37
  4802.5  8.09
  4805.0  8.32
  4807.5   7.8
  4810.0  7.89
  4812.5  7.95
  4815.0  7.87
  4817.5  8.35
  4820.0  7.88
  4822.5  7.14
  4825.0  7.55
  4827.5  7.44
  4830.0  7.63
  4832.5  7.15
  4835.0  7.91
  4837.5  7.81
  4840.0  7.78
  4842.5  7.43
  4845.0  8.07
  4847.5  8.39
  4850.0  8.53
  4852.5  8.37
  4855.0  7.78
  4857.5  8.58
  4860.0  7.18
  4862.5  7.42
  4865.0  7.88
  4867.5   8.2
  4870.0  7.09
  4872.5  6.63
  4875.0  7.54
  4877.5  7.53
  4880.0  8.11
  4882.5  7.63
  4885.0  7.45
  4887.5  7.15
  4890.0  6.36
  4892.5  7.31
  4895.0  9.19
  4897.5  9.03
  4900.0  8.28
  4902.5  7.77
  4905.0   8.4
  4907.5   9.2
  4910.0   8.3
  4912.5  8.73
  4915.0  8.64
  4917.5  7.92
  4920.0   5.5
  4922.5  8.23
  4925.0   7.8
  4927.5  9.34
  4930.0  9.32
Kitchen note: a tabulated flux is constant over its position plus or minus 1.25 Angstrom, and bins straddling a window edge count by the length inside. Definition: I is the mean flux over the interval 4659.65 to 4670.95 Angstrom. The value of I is 8.55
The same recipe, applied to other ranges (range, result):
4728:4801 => 7.32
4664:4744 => 8.42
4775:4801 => 6.72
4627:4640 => 8.73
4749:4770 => 7.36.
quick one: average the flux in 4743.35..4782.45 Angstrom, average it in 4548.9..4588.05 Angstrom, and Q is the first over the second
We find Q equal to 0.9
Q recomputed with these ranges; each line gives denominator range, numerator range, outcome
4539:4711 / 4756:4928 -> 0.90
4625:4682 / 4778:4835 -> 0.86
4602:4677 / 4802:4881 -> 0.90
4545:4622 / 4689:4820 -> 0.94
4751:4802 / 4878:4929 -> 1.15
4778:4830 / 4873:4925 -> 1.07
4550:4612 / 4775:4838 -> 0.88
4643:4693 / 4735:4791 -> 0.85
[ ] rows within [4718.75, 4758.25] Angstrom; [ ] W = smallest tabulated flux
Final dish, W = 7.5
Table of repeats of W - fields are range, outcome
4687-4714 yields 7.81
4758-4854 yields 5.83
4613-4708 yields 6.69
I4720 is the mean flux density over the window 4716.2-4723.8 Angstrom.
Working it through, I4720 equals 8.88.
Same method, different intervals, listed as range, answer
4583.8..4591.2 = 8.36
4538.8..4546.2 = 7.36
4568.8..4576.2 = 8.46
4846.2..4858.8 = 8.32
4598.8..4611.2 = 8.35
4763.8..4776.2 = 6.74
